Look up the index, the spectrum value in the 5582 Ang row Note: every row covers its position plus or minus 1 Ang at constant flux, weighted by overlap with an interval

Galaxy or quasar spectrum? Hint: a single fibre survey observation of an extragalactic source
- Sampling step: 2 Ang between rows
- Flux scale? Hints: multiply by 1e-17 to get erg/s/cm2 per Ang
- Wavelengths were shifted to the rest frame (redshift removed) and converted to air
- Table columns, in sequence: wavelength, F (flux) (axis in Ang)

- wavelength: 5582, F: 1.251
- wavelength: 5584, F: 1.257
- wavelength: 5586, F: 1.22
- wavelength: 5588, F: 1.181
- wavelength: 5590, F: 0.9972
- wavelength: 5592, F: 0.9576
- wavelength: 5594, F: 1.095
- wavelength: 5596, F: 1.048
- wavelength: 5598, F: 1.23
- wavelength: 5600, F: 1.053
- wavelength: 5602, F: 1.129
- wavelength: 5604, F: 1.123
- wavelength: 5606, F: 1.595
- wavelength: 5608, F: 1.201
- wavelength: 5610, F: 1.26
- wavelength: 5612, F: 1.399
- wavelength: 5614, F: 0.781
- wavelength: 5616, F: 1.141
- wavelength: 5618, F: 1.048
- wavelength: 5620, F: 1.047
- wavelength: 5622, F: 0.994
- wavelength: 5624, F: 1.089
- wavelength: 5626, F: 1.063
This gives 1.251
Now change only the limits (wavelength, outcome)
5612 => 1.399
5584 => 1.257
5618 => 1.048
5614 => 0.781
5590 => 0.9972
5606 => 1.595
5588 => 1.181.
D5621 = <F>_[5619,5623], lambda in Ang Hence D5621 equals 1.02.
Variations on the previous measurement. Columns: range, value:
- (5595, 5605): 1.12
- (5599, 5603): 1.09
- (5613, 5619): 0.99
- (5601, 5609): 1.26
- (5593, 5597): 1.07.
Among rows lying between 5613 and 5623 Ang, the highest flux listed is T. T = 1.141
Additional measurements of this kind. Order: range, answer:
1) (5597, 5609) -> 1.595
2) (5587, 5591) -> 1.181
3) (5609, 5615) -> 1.399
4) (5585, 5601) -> 1.23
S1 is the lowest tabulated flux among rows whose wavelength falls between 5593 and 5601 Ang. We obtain 1.048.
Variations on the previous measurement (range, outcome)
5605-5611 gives 1.201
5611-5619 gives 0.781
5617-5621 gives 1.047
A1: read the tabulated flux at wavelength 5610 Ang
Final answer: 1.26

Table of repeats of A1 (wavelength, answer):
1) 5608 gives 1.201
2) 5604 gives 1.123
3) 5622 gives 0.994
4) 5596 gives 1.048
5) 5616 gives 1.141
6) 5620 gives 1.047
